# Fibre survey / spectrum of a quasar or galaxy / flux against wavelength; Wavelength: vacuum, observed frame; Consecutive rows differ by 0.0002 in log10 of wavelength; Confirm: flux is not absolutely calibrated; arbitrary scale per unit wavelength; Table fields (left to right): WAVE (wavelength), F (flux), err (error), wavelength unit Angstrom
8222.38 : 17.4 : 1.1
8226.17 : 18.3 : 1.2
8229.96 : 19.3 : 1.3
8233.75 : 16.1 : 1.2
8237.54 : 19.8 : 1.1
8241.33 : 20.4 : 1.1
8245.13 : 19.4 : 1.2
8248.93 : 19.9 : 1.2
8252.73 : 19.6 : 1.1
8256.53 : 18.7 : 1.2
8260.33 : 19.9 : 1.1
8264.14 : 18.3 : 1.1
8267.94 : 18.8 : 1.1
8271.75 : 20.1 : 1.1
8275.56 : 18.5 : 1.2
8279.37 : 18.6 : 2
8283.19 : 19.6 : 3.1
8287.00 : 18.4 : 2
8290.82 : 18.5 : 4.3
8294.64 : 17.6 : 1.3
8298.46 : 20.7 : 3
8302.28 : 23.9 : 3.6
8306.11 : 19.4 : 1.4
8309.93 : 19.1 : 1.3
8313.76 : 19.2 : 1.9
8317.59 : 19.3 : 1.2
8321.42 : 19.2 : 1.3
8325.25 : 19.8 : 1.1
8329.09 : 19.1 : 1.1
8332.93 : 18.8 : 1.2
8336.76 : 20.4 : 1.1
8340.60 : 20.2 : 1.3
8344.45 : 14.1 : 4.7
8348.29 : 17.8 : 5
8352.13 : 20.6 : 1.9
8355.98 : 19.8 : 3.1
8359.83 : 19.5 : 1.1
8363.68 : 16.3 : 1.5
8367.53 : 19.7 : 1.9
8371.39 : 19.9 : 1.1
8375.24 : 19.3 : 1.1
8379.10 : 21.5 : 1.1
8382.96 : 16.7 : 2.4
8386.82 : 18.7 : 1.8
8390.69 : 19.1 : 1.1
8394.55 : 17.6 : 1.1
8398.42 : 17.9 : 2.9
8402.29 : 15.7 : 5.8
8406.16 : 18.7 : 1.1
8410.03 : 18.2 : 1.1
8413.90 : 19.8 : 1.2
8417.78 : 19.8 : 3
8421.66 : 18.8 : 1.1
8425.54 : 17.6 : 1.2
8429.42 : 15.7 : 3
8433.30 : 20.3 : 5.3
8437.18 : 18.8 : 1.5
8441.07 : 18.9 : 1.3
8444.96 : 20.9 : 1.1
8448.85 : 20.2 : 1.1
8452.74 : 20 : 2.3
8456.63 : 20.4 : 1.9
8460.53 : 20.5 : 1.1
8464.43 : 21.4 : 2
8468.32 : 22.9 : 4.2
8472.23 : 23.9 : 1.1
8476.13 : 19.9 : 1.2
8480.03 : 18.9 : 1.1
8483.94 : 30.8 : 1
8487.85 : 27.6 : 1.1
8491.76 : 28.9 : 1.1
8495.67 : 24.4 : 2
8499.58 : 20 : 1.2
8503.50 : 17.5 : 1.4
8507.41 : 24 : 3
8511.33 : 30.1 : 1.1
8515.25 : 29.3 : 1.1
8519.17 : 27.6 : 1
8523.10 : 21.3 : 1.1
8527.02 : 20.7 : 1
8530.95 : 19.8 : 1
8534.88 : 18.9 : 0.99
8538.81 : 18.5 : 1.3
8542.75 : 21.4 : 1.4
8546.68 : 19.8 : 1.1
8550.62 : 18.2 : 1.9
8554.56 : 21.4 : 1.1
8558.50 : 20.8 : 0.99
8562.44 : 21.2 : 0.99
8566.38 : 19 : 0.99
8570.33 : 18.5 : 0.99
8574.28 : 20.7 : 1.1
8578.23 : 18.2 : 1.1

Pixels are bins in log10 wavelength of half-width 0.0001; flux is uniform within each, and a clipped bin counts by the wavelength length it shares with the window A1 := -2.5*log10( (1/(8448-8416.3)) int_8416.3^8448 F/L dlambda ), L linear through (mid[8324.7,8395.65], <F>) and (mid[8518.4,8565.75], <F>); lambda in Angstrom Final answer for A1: 0.04 mag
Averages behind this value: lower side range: 18.9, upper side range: 20.6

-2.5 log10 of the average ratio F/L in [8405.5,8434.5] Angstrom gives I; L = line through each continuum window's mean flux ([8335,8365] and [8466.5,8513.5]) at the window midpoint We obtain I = 0.15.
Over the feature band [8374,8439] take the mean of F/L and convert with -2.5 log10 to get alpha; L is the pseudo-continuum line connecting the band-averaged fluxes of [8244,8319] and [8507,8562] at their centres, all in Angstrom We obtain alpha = 0.127 mag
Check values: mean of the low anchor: 19.4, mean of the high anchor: 22.2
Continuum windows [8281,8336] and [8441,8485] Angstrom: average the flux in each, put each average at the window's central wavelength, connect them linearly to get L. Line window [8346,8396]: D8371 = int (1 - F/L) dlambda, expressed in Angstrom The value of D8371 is 3.3 Angstrom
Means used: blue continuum 19.5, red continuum 21.5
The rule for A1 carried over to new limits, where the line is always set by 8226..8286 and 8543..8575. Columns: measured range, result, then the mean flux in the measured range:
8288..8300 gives 0.02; 18.8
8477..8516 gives -0.25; 24.9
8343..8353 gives 0.12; 17.4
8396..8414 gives 0.10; 17.9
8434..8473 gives -0.05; 20.7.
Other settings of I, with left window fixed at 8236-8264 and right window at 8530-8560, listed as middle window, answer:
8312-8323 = 0.02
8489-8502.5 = -0.22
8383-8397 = 0.09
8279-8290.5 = 0.04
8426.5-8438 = 0.09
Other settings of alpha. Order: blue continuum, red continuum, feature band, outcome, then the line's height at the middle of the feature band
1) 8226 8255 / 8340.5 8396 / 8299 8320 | -0.07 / 18.9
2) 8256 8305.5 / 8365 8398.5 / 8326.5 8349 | 0.04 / 19.1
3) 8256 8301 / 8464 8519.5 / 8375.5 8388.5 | 0.14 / 21.7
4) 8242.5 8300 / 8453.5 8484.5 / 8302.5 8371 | 0.05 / 20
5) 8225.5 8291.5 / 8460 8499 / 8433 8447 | 0.17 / 23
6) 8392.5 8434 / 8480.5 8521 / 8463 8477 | 0.04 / 23.1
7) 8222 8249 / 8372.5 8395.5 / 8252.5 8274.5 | -0.02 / 18.8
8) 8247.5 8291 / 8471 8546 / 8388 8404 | 0.20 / 21.3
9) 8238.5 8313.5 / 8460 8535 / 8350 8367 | 0.10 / 21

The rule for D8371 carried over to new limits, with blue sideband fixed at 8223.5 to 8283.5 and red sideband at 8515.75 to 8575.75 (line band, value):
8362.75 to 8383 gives 0.5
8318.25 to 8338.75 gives 0.0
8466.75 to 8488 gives -3.5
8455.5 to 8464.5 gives -0.2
